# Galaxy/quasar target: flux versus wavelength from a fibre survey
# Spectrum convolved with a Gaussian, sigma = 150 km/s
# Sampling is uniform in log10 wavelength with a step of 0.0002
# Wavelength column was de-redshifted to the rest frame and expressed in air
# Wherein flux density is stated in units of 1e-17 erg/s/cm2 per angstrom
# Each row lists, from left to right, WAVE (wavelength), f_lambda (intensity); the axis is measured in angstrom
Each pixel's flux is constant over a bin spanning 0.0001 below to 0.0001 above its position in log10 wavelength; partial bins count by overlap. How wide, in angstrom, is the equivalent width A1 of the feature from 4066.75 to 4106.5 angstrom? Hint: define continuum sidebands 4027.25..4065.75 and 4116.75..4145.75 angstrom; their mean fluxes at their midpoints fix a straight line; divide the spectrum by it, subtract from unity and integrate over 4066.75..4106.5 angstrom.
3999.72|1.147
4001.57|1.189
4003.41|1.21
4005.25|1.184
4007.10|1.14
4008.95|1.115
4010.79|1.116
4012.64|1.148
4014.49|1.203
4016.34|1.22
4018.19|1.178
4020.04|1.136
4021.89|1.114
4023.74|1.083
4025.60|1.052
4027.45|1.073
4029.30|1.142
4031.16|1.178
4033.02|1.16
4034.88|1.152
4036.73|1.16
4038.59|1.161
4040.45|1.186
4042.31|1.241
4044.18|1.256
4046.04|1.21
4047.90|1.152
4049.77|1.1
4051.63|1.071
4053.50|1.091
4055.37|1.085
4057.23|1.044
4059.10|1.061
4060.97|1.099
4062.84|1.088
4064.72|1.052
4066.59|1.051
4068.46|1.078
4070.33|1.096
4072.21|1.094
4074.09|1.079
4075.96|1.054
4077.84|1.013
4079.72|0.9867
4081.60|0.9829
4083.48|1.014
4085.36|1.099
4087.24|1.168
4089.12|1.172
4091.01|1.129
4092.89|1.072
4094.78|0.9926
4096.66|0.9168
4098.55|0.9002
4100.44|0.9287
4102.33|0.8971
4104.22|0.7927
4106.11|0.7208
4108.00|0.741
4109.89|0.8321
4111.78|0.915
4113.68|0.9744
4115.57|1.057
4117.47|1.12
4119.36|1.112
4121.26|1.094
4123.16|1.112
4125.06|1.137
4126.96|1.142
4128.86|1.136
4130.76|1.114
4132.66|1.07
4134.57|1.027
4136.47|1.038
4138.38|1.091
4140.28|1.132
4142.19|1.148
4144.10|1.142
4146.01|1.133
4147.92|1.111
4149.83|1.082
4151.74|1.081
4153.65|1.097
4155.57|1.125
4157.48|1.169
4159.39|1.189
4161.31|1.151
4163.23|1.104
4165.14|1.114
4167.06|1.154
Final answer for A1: 3.8 angstrom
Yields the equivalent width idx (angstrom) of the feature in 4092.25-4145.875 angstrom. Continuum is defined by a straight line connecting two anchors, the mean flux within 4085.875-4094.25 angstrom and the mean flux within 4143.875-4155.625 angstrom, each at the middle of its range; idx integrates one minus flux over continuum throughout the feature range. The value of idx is 4.9 angstrom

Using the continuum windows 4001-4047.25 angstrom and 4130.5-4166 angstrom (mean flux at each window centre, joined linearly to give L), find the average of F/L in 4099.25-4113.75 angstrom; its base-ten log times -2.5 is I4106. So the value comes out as 0.32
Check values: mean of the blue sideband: 1.16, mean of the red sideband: 1.11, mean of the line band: 0.843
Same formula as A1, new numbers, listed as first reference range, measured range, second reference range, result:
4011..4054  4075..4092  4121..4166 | 0.98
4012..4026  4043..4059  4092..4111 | -1.26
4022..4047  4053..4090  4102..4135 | 0.61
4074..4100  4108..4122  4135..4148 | 1.05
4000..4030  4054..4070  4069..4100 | 0.10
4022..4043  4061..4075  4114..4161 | 0.66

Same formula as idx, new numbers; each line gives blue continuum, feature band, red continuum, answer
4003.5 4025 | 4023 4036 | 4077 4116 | -0.1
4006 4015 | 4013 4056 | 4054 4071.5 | -1.5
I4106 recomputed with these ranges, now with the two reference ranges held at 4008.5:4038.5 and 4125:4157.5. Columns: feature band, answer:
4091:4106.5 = 0.21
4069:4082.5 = 0.08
